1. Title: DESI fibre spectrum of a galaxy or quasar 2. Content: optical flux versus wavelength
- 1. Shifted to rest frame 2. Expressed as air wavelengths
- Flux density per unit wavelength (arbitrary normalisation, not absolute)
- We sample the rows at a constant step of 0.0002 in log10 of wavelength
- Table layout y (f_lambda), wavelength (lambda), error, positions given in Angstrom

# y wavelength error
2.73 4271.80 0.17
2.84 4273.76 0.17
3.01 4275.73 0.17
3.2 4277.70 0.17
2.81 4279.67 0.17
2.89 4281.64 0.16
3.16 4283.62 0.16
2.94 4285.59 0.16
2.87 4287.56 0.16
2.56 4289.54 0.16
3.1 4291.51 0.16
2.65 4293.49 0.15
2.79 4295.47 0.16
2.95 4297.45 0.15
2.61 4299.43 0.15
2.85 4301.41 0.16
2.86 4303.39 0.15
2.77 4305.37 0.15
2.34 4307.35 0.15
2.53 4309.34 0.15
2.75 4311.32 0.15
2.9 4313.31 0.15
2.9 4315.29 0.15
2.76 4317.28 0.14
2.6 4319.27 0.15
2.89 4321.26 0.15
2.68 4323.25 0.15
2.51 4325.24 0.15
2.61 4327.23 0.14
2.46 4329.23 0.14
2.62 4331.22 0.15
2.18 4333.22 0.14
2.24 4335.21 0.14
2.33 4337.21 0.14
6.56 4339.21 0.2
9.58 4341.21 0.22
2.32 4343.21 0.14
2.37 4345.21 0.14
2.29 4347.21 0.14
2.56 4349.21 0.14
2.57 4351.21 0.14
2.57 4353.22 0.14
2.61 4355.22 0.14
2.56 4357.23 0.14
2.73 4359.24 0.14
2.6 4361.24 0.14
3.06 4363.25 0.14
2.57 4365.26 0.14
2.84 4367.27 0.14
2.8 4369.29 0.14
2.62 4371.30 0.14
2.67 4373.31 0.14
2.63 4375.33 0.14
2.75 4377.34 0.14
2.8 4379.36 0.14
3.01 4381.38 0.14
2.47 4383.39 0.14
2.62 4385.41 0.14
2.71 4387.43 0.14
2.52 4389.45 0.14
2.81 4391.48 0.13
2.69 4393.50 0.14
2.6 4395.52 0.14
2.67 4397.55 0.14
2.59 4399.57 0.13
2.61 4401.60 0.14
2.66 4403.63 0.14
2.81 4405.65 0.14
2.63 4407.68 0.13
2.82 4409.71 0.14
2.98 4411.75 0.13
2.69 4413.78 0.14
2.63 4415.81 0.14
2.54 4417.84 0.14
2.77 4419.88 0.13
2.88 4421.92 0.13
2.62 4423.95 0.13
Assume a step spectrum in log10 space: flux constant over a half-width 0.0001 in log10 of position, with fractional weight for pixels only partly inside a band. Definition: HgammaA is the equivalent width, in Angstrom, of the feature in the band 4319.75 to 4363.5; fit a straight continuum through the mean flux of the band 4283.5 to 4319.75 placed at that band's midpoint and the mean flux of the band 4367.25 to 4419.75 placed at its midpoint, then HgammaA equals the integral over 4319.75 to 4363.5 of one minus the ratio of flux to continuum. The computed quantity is -4.7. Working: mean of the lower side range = 2.78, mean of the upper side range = 2.7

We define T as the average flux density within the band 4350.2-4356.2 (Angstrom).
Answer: 2.58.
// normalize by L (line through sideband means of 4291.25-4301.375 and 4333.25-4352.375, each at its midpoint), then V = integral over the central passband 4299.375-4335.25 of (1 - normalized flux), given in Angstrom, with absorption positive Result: 5.5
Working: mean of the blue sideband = 2.8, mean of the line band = 2.65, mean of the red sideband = 3.56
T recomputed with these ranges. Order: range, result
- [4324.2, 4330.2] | 2.53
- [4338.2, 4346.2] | 5.2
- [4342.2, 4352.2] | 2.43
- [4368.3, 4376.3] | 2.68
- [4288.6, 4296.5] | 2.78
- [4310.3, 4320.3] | 2.78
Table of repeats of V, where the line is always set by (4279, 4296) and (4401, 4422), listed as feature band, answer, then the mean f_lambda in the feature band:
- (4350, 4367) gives 0.7 Angstrom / 2.67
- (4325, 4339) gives 0.8 Angstrom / 2.65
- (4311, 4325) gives 0.3 Angstrom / 2.77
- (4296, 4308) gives 0.4 Angstrom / 2.74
